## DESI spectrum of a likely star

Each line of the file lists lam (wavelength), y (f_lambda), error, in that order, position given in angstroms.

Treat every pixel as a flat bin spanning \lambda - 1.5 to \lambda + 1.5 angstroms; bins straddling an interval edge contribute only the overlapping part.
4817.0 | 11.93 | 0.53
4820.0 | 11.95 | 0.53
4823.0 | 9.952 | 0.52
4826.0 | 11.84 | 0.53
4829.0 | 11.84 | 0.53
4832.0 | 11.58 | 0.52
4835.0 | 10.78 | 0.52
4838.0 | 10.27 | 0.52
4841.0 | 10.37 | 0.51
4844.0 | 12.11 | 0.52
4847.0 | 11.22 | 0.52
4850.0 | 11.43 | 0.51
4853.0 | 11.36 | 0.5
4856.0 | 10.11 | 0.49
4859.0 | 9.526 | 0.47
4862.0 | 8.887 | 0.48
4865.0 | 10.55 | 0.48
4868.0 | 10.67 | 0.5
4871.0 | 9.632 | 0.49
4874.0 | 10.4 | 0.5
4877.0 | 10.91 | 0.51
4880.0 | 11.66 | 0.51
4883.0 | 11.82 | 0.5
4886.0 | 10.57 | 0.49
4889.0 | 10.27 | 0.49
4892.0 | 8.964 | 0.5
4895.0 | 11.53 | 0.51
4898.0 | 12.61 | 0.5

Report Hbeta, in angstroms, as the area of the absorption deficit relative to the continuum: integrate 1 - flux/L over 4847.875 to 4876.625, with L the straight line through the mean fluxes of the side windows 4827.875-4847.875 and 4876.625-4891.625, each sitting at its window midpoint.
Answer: 1.8 angstroms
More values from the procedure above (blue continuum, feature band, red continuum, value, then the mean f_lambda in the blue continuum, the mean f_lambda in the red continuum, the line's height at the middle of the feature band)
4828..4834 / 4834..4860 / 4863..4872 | 0.45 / 11.6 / 10.2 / 11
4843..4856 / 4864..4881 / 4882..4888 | 0.84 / 11.3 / 11.1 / 11.2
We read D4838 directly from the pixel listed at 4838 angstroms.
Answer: 10.27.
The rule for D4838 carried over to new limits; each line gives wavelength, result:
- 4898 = 12.61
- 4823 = 9.952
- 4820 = 11.95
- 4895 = 11.53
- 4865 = 10.55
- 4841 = 10.37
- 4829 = 11.84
